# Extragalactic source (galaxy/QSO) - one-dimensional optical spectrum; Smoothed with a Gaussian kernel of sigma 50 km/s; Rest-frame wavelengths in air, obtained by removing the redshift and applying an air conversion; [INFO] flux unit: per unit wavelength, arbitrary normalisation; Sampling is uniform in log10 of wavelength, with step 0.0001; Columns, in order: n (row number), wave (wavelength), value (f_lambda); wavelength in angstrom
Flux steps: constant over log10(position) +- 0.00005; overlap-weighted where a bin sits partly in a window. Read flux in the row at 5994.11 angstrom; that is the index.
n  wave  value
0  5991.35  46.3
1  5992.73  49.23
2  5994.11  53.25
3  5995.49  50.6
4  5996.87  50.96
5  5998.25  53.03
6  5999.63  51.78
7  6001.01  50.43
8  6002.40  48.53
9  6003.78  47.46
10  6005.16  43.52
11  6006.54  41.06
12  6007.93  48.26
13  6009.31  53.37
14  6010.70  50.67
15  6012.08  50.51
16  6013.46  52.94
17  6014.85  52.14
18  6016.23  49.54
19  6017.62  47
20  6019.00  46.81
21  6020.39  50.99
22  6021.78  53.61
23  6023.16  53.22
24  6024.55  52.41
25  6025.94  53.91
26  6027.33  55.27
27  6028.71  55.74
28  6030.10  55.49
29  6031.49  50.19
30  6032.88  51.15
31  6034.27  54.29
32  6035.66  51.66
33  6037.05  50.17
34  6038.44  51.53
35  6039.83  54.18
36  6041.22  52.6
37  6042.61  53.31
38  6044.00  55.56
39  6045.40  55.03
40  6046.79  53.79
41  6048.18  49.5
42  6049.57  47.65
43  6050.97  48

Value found 53.25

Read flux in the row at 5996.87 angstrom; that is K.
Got 50.96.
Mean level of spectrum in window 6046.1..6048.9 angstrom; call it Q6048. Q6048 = 51.7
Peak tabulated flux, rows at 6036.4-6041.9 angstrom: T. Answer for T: 54.18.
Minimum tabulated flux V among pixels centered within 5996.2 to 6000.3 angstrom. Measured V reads 50.96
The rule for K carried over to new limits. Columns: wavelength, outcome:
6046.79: 53.79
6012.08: 50.51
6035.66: 51.66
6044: 55.56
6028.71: 55.74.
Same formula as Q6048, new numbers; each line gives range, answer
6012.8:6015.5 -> 52.4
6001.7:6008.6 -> 45.7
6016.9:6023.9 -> 50.3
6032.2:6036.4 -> 52.3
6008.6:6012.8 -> 51.6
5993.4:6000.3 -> 51.9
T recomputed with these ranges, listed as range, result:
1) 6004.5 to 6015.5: 53.37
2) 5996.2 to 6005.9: 53.03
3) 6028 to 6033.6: 55.74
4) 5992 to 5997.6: 53.25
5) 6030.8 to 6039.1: 54.29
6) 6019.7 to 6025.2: 53.61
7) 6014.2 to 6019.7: 52.14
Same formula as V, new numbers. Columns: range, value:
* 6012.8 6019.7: 46.81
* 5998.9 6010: 41.06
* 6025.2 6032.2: 50.19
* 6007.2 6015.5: 48.26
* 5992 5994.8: 49.23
